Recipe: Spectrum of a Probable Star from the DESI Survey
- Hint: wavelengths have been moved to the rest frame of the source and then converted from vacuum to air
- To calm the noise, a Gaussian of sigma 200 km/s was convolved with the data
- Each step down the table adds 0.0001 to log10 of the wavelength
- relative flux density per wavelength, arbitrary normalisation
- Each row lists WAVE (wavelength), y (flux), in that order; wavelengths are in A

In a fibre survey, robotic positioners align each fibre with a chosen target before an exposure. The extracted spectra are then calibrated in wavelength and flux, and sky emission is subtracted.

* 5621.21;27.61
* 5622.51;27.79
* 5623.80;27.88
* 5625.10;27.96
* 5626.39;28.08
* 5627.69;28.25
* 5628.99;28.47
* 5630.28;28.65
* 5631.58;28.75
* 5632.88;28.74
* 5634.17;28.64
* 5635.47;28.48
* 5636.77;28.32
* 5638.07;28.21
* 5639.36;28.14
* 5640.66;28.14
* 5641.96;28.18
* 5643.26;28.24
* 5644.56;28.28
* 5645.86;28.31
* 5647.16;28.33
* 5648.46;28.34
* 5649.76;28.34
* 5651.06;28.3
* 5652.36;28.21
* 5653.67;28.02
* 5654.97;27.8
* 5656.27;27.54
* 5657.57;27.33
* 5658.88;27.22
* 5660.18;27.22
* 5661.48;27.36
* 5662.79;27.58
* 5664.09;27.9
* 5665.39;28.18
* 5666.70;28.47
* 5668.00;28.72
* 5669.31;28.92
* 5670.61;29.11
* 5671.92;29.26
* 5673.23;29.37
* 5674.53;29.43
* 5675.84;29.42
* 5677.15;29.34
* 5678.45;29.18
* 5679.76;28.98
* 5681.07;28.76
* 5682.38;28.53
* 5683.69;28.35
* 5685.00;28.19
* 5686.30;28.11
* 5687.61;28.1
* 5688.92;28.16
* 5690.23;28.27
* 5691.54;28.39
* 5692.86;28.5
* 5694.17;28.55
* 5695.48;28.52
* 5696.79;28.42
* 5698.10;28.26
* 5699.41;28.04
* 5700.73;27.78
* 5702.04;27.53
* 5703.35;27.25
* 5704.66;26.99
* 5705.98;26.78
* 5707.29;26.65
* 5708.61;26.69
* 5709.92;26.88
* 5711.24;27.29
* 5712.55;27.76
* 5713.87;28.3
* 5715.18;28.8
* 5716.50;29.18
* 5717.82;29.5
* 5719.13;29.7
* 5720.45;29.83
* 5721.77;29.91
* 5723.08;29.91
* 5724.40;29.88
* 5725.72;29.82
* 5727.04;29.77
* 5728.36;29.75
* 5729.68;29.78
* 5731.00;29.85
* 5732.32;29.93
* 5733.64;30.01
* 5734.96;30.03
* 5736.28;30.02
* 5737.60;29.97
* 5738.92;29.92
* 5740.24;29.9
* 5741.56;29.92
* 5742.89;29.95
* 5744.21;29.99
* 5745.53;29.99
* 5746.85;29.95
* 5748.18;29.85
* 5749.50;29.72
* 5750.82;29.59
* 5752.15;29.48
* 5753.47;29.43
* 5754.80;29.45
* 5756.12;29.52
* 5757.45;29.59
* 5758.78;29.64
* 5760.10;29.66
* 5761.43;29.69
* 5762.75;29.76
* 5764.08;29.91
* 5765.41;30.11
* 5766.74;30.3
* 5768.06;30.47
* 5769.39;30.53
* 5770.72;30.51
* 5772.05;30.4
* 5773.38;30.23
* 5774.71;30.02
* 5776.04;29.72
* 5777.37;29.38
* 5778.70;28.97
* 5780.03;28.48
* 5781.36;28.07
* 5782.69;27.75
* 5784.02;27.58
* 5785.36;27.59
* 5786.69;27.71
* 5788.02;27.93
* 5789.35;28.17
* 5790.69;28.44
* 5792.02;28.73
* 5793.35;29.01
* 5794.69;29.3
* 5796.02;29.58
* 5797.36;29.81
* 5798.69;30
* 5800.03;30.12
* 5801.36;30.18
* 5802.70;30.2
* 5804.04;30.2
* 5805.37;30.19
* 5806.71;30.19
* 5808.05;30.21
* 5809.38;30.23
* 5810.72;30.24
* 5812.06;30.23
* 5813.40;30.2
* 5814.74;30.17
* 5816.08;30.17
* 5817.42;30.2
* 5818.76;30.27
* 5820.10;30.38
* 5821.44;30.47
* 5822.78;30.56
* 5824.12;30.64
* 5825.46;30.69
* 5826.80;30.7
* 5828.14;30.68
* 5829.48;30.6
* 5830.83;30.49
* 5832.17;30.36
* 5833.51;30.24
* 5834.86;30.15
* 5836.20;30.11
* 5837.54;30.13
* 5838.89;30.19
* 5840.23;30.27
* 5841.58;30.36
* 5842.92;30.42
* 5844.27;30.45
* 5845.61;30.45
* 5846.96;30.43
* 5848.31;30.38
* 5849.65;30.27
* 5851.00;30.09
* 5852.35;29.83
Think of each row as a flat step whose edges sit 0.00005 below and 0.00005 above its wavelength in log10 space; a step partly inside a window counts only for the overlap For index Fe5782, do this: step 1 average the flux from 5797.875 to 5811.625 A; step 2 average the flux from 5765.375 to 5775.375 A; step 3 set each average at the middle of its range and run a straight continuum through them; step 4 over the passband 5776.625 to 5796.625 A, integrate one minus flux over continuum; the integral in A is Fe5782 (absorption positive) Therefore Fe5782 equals 1.2 A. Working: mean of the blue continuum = 30.3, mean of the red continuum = 30.2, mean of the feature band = 28.5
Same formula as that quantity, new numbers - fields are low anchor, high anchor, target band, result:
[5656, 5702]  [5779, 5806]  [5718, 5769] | -2.02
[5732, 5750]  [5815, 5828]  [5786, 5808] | 0.67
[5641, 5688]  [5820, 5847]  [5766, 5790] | 0.52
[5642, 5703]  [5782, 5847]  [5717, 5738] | -0.67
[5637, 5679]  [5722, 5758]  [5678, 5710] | 1.07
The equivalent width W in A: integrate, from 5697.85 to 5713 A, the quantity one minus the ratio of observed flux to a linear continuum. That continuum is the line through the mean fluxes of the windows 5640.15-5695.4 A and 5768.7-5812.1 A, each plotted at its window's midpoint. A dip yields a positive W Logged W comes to 0.7 A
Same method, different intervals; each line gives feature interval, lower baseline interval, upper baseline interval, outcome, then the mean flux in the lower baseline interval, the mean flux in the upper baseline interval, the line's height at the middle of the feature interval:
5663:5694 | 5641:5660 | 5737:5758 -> -0.2 A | 28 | 29.8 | 28.5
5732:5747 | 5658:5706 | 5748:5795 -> -0.5 A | 28.3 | 29.3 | 28.9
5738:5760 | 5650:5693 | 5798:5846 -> -0.3 A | 28.4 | 30.3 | 29.4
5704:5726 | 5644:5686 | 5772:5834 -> 0.3 A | 28.4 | 29.7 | 28.9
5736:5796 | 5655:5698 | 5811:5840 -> 0.3 A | 28.4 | 30.4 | 29.6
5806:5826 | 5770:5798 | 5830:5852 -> -0.4 A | 28.9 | 30.3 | 29.7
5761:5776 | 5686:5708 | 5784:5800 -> -0.9 A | 27.9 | 28.7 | 28.5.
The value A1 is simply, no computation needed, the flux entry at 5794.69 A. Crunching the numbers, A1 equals 29.3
